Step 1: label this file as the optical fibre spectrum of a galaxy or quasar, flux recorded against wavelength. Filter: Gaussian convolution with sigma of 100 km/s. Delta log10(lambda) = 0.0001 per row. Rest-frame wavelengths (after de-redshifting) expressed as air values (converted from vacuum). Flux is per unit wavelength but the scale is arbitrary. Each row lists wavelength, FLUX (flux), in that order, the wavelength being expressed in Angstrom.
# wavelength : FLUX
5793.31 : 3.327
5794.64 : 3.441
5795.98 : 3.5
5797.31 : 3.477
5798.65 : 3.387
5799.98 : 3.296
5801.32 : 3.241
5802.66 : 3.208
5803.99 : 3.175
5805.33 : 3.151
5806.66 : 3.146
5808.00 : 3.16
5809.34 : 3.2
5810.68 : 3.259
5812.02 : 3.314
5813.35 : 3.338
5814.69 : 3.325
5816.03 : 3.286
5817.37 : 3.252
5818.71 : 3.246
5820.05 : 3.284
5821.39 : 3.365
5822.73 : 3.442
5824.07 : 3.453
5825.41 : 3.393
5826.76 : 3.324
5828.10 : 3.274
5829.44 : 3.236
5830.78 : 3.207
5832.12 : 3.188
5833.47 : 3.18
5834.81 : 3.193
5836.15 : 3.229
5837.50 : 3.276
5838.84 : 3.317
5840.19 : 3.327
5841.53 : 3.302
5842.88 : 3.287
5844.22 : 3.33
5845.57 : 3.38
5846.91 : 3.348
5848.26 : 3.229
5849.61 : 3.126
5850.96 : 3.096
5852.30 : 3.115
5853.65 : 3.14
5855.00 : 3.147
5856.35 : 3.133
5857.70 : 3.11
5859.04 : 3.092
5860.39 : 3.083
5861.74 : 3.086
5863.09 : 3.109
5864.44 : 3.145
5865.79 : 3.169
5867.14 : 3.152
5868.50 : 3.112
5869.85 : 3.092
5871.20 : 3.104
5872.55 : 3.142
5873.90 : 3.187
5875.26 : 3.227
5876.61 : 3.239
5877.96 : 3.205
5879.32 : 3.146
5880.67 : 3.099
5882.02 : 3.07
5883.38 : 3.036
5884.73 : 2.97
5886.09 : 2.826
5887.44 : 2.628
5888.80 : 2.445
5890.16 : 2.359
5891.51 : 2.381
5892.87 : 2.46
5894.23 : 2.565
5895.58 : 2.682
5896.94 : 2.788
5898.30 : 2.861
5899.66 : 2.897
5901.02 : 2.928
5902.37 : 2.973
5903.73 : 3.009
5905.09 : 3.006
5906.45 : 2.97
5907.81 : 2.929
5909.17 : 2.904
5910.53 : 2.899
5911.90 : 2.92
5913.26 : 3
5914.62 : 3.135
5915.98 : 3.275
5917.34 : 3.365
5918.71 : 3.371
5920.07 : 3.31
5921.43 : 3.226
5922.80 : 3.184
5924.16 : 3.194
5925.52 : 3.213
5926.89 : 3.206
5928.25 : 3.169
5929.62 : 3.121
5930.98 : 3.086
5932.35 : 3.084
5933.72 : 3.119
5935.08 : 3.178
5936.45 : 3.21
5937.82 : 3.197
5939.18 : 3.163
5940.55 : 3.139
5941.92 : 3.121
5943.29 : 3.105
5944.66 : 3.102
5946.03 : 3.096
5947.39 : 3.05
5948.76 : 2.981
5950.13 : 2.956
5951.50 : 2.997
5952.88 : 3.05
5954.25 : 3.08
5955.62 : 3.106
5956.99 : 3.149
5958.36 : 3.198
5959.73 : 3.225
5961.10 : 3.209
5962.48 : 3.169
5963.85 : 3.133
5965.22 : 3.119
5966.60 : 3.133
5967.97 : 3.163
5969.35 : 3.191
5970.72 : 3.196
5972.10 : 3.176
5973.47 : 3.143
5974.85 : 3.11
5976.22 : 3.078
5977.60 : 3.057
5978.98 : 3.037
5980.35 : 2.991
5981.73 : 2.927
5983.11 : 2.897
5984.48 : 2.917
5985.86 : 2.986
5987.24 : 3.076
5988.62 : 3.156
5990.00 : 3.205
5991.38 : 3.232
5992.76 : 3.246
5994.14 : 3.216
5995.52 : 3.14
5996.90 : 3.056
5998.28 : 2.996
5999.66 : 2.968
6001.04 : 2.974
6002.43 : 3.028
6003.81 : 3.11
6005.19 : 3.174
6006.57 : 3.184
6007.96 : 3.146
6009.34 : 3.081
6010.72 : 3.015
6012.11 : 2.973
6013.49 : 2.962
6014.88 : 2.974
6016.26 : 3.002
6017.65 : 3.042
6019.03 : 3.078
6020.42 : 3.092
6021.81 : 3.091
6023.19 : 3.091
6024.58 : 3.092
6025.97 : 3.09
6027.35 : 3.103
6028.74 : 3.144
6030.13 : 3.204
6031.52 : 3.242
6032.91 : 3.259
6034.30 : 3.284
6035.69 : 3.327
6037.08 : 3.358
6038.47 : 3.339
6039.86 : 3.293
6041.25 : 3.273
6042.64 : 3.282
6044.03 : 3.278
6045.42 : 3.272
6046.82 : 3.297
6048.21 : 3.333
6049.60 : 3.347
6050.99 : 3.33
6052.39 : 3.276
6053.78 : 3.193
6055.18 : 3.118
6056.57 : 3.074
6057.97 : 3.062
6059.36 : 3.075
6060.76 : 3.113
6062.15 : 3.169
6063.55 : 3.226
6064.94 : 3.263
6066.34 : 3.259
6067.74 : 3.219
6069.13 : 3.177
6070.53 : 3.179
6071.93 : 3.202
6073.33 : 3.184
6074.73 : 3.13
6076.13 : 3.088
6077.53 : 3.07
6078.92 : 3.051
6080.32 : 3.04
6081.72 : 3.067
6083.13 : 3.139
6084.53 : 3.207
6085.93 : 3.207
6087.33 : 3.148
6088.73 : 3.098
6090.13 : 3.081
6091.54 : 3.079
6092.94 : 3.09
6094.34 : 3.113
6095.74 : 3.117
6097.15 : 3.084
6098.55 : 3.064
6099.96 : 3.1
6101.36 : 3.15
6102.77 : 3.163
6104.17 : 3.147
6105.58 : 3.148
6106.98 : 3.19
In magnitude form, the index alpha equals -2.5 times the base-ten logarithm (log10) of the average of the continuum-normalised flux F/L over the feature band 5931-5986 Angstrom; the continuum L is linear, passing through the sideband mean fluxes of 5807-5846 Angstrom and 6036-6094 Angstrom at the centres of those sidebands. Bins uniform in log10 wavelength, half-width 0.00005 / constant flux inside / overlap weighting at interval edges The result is 0.05 mag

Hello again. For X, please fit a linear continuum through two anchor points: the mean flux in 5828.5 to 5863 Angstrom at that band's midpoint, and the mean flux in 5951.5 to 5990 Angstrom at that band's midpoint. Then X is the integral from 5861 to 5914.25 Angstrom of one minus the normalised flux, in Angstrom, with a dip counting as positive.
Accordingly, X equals 3.82 Angstrom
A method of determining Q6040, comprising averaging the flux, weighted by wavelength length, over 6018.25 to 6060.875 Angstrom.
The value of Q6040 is 3.21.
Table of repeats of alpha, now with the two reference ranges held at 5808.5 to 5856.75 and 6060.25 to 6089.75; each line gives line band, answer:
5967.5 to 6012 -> 0.04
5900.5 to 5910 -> 0.09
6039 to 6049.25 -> -0.04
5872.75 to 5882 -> 0.02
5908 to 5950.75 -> 0.03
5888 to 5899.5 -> 0.25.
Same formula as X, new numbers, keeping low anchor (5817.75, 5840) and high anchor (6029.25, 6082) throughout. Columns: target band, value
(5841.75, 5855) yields 0.2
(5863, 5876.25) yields 0.5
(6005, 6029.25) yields 1.1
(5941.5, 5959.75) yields 0.9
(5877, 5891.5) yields 1.8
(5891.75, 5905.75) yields 2.0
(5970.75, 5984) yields 0.8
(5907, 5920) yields 0.6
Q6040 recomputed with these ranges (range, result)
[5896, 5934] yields 3.07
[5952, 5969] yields 3.14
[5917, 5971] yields 3.15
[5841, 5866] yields 3.18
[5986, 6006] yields 3.11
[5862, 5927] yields 3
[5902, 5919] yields 3.05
